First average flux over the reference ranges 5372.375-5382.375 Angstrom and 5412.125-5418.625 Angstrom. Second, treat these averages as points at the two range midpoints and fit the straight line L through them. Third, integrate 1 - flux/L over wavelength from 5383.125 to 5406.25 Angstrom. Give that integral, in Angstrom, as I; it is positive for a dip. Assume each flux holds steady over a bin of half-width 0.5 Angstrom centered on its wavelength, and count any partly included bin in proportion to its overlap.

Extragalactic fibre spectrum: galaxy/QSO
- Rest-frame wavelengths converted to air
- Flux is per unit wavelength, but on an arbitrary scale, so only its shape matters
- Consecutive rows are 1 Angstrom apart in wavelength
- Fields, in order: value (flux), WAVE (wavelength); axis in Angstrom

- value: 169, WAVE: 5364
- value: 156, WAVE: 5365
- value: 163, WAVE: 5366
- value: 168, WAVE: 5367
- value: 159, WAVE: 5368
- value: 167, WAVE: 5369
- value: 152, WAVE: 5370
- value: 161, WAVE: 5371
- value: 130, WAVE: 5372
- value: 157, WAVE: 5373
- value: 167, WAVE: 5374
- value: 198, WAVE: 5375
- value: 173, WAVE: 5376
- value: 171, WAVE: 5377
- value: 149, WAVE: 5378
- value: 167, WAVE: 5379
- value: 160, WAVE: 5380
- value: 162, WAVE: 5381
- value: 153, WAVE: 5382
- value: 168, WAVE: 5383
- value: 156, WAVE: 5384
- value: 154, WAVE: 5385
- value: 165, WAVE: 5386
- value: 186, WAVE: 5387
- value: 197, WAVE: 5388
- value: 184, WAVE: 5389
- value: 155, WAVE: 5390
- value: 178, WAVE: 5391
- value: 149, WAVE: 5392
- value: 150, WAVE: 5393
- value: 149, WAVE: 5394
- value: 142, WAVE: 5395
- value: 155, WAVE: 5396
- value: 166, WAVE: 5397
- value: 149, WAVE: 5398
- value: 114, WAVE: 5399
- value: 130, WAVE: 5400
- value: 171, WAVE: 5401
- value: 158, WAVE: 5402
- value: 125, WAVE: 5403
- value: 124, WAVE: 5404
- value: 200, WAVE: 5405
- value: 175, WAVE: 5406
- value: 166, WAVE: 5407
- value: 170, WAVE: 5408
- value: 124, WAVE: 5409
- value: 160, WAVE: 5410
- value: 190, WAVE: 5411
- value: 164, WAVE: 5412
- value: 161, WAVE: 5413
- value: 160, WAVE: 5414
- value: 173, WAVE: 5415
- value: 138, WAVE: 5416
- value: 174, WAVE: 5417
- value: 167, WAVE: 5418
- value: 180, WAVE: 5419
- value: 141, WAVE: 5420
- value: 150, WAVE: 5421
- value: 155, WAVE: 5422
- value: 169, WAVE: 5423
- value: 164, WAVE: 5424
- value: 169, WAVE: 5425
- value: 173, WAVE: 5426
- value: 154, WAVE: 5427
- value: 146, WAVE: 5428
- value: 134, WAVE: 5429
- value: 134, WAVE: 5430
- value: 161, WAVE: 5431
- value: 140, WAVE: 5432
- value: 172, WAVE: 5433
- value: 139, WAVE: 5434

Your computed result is 0.9 Angstrom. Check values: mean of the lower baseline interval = 165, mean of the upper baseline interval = 163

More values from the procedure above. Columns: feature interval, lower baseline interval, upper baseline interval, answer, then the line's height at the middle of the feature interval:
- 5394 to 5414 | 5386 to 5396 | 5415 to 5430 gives 0.9 Angstrom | 162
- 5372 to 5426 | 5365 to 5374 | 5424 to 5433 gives -1.9 Angstrom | 155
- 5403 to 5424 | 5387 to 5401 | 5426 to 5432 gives -1.3 Angstrom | 152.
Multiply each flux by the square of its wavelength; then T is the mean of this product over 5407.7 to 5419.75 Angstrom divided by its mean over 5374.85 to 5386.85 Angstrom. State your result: 1.0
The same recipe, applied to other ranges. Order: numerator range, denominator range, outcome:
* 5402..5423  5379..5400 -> 1.01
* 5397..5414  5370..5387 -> 0.97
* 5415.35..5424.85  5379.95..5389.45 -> 0.96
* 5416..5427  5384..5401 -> 1.04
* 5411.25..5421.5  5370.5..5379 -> 1.00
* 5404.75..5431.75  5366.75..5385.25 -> 1.01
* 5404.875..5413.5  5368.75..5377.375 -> 1.03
